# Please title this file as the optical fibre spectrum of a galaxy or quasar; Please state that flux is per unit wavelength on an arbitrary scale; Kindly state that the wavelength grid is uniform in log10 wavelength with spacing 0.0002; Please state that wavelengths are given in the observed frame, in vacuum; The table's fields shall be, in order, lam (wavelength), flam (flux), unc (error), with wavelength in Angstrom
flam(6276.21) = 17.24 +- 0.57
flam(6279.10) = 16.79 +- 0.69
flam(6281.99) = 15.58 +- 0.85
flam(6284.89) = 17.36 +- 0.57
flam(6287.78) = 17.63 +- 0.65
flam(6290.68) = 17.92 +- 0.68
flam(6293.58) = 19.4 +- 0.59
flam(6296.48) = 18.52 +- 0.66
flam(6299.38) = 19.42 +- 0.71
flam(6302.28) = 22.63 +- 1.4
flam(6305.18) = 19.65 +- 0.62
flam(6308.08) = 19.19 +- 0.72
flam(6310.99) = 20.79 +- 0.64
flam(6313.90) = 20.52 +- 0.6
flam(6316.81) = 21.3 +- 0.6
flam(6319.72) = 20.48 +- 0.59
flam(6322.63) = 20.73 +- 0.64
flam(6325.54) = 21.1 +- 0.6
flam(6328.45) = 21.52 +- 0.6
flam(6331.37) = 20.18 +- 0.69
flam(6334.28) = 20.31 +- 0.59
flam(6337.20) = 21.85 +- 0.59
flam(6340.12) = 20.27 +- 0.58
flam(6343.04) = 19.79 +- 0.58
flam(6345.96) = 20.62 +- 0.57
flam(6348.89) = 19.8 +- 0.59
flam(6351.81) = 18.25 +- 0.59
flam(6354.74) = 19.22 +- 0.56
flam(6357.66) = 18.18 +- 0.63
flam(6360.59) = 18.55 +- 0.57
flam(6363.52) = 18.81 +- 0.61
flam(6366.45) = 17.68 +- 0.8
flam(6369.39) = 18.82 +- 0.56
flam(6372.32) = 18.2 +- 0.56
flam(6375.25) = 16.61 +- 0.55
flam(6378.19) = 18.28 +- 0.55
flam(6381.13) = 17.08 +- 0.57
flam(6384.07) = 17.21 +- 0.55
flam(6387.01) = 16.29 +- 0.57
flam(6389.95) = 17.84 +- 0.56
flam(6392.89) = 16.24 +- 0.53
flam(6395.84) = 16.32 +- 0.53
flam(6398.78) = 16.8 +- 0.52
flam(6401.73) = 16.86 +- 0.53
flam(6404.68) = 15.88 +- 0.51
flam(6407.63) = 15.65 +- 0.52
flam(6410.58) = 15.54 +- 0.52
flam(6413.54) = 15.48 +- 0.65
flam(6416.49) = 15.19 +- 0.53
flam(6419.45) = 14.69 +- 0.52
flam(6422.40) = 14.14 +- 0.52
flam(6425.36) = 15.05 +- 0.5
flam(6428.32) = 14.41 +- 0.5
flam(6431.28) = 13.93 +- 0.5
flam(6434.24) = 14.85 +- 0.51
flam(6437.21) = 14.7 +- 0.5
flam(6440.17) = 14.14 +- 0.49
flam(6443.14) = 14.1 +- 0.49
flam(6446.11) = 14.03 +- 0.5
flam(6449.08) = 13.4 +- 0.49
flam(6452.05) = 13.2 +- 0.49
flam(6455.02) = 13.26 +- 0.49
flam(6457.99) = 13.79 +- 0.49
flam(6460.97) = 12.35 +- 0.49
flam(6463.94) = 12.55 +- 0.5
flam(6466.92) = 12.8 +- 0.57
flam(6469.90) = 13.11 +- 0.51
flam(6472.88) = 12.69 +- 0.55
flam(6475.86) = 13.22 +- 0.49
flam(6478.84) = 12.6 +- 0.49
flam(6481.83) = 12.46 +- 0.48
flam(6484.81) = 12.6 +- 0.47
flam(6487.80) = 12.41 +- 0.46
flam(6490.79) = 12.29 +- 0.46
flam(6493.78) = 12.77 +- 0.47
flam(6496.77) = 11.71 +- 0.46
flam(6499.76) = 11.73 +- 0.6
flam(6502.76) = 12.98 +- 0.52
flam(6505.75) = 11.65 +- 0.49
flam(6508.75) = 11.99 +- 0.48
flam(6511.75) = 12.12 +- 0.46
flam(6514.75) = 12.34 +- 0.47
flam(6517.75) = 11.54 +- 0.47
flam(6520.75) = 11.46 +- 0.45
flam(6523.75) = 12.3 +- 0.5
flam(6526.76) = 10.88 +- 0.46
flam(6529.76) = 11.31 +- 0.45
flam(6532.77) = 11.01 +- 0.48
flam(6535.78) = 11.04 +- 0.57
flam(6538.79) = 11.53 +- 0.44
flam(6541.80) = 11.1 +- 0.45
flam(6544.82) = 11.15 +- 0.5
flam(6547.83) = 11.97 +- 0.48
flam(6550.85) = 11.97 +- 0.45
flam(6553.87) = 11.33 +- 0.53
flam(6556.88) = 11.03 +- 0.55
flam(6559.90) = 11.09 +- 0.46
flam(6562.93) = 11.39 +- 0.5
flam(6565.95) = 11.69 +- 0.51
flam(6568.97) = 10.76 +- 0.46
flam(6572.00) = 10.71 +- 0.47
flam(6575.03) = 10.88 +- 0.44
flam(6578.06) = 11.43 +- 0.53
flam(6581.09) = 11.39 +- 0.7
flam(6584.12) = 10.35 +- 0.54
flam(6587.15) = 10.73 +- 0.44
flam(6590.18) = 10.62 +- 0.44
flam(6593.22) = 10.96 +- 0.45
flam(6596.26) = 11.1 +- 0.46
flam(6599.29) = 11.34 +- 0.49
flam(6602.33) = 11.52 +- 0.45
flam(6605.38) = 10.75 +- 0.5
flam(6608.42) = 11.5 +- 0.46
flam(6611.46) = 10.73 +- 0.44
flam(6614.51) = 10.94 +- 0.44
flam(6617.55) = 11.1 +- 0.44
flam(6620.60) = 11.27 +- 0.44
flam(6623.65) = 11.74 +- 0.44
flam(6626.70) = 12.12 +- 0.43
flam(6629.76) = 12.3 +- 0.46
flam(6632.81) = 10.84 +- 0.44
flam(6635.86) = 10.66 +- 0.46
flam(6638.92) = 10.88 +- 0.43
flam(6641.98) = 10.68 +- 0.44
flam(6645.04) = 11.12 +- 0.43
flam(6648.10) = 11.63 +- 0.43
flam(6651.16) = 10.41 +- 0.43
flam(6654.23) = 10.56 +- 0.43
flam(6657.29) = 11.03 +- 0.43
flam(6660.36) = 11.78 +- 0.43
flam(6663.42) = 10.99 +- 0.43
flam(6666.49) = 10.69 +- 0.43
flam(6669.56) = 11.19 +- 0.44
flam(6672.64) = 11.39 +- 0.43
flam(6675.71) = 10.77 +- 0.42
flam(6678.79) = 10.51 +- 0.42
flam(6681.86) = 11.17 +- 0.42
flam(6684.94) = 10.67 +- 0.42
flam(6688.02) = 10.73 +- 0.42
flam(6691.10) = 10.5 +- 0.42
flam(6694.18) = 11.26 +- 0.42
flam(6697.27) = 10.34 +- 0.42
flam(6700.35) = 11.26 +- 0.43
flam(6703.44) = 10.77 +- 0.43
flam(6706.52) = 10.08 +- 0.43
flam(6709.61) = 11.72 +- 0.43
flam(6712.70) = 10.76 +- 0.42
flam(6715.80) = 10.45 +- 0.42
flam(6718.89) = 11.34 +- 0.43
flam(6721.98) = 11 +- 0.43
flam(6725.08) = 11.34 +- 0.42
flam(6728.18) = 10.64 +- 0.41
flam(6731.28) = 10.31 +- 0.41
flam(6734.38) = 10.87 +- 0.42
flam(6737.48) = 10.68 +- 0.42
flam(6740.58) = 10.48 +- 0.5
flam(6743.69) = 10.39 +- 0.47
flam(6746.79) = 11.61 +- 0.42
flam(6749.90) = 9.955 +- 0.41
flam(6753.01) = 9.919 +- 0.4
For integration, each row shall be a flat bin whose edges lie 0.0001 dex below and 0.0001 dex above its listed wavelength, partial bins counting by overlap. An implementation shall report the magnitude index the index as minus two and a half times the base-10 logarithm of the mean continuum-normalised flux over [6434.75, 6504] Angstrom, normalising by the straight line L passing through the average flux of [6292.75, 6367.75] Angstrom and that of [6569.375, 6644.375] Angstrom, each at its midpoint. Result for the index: 0.19 mag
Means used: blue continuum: 20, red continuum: 11.1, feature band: 13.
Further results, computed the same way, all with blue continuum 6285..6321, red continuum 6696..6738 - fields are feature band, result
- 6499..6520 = 0.26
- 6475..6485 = 0.24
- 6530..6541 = 0.30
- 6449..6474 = 0.25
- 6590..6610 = 0.19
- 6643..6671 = 0.10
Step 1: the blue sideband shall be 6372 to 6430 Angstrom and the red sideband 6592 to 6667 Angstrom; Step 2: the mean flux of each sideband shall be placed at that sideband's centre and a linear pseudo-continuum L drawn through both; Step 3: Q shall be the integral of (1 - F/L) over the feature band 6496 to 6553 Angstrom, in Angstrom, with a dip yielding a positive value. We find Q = 7.5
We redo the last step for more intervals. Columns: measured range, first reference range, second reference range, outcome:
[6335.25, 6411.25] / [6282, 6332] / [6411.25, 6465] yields -4.7 Angstrom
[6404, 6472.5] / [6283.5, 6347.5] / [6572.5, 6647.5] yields 9.3 Angstrom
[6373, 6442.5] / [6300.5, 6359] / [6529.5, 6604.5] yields 6.2 Angstrom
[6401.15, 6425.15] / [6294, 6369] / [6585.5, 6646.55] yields 2.9 Angstrom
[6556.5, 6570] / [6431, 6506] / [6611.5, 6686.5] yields 0.9 Angstrom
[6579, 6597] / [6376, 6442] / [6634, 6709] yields 2.3 Angstrom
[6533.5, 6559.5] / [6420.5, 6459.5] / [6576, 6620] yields 1.4 Angstrom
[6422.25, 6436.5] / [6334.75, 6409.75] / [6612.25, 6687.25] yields 1.8 Angstrom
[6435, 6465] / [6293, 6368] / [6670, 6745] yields 6.1 Angstrom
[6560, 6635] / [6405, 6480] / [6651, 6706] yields 4.9 Angstrom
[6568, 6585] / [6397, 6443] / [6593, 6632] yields 1.6 Angstrom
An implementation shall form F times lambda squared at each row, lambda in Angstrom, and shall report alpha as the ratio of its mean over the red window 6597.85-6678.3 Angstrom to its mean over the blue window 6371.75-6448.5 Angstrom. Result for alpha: 0.8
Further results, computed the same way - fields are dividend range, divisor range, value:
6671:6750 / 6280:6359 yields 0.62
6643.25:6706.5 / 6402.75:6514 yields 0.86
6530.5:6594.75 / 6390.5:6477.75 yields 0.80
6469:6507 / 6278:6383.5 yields 0.68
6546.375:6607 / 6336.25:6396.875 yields 0.65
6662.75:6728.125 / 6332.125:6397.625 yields 0.65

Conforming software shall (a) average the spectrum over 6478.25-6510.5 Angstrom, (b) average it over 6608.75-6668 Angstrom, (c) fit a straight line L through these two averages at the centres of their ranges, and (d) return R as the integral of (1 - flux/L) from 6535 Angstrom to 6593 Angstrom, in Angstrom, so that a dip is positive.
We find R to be 2.8 Angstrom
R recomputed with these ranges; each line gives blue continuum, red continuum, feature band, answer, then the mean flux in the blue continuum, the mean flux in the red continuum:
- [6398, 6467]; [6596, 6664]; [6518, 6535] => 2.0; 14.5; 11.2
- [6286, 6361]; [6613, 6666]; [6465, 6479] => 2.6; 19.9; 11.2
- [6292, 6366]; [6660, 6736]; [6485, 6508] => 5.3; 20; 10.9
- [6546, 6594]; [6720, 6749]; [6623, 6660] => -0.6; 11.1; 10.8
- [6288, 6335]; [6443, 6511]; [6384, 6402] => -0.3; 20.2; 12.7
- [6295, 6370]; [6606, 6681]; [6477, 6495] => 3.5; 19.9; 11.1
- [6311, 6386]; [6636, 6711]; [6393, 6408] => 1.4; 19.4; 10.9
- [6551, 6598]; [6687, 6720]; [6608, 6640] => -0.9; 11.1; 10.8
